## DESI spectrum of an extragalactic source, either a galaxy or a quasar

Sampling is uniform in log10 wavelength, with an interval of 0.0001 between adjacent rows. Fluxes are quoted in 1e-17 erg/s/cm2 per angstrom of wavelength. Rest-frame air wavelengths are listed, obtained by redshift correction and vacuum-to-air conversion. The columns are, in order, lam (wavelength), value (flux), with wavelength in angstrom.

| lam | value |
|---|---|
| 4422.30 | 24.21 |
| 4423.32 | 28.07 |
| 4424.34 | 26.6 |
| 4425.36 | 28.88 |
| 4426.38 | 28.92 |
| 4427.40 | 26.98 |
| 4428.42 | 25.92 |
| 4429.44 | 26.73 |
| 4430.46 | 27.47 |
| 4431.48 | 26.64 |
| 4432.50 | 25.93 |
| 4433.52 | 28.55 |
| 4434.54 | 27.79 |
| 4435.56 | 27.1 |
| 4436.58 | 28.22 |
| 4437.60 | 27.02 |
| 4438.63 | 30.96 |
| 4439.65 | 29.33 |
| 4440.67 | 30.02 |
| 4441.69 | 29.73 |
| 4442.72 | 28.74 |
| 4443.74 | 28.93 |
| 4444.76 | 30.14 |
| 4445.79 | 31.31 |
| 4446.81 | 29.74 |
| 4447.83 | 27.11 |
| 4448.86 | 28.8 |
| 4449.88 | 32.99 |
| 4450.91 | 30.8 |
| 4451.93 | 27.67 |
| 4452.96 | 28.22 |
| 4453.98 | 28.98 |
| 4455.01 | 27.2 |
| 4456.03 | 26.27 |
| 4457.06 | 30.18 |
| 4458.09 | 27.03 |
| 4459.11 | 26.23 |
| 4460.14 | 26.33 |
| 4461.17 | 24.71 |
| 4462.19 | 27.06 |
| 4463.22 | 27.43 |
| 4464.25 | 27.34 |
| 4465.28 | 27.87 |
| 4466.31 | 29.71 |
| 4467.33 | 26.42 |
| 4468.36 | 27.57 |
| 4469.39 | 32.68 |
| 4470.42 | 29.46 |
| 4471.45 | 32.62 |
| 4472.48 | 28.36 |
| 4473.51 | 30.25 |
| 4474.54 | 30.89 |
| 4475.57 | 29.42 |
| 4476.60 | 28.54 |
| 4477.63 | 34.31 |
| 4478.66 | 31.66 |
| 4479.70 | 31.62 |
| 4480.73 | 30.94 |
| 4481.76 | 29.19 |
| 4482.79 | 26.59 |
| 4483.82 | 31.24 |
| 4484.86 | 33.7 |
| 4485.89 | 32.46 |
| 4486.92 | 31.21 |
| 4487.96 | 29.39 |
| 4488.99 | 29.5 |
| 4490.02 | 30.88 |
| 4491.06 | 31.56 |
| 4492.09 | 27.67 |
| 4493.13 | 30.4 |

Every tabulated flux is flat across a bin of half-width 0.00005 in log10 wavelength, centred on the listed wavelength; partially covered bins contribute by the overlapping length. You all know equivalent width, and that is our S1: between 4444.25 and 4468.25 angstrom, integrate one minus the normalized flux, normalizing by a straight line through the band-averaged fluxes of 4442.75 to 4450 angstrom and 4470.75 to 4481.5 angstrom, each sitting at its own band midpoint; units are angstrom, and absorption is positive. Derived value 1.4 angstrom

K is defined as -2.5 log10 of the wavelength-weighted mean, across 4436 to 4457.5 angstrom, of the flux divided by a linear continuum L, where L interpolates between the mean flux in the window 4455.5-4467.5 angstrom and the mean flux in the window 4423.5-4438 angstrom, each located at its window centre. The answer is -0.07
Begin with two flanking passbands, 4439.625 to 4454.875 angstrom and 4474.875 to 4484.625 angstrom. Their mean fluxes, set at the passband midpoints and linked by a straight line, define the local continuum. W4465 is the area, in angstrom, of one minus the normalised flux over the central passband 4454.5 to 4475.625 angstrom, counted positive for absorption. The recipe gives 1.2 angstrom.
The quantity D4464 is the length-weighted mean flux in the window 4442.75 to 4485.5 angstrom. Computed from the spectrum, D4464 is 29.2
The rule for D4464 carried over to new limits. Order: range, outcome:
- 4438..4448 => 29.7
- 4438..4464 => 28.6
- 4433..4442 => 28.7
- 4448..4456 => 29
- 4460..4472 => 28.3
